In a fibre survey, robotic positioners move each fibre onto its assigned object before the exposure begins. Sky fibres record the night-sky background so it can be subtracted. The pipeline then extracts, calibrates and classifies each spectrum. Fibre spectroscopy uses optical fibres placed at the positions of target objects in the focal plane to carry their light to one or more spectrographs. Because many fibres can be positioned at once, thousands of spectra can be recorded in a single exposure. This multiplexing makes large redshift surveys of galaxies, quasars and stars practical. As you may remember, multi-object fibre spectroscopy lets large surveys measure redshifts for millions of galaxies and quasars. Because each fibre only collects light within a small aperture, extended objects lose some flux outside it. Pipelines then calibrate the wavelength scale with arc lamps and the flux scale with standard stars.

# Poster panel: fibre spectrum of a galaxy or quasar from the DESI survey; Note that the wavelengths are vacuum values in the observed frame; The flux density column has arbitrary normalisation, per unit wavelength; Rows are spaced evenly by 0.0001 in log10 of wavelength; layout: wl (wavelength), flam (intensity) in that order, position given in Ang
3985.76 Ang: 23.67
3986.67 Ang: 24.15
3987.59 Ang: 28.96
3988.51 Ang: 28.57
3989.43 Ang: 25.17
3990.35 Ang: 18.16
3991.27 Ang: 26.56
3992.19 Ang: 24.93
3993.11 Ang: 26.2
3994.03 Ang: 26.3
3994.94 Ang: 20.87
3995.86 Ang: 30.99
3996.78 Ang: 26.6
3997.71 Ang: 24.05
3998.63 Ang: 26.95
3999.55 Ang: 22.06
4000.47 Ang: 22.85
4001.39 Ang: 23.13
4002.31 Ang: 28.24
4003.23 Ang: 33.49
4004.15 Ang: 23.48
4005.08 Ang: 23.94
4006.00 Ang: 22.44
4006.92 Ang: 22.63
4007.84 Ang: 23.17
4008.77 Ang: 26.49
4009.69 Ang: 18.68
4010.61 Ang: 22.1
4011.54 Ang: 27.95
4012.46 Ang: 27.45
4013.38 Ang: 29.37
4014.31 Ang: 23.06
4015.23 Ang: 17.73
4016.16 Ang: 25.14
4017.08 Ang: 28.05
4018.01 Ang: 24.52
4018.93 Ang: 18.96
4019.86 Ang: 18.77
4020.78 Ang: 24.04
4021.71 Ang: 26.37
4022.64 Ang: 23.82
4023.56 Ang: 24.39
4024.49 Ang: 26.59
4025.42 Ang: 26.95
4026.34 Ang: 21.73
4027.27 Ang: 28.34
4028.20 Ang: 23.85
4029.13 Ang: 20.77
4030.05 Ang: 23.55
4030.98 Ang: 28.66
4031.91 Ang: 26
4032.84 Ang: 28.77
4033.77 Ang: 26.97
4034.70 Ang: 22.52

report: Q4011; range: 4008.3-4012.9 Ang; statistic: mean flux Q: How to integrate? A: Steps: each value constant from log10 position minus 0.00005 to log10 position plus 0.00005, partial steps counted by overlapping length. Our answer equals 24.5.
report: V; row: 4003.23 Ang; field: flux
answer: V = 33.49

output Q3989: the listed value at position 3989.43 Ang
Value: 25.17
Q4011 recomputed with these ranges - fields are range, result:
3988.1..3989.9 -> 26.7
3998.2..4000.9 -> 23.9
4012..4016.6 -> 24.5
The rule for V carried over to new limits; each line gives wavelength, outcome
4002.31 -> 28.24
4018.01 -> 24.52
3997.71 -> 24.05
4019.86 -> 18.77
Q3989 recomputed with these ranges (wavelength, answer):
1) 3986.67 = 24.15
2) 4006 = 22.44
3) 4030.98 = 28.66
